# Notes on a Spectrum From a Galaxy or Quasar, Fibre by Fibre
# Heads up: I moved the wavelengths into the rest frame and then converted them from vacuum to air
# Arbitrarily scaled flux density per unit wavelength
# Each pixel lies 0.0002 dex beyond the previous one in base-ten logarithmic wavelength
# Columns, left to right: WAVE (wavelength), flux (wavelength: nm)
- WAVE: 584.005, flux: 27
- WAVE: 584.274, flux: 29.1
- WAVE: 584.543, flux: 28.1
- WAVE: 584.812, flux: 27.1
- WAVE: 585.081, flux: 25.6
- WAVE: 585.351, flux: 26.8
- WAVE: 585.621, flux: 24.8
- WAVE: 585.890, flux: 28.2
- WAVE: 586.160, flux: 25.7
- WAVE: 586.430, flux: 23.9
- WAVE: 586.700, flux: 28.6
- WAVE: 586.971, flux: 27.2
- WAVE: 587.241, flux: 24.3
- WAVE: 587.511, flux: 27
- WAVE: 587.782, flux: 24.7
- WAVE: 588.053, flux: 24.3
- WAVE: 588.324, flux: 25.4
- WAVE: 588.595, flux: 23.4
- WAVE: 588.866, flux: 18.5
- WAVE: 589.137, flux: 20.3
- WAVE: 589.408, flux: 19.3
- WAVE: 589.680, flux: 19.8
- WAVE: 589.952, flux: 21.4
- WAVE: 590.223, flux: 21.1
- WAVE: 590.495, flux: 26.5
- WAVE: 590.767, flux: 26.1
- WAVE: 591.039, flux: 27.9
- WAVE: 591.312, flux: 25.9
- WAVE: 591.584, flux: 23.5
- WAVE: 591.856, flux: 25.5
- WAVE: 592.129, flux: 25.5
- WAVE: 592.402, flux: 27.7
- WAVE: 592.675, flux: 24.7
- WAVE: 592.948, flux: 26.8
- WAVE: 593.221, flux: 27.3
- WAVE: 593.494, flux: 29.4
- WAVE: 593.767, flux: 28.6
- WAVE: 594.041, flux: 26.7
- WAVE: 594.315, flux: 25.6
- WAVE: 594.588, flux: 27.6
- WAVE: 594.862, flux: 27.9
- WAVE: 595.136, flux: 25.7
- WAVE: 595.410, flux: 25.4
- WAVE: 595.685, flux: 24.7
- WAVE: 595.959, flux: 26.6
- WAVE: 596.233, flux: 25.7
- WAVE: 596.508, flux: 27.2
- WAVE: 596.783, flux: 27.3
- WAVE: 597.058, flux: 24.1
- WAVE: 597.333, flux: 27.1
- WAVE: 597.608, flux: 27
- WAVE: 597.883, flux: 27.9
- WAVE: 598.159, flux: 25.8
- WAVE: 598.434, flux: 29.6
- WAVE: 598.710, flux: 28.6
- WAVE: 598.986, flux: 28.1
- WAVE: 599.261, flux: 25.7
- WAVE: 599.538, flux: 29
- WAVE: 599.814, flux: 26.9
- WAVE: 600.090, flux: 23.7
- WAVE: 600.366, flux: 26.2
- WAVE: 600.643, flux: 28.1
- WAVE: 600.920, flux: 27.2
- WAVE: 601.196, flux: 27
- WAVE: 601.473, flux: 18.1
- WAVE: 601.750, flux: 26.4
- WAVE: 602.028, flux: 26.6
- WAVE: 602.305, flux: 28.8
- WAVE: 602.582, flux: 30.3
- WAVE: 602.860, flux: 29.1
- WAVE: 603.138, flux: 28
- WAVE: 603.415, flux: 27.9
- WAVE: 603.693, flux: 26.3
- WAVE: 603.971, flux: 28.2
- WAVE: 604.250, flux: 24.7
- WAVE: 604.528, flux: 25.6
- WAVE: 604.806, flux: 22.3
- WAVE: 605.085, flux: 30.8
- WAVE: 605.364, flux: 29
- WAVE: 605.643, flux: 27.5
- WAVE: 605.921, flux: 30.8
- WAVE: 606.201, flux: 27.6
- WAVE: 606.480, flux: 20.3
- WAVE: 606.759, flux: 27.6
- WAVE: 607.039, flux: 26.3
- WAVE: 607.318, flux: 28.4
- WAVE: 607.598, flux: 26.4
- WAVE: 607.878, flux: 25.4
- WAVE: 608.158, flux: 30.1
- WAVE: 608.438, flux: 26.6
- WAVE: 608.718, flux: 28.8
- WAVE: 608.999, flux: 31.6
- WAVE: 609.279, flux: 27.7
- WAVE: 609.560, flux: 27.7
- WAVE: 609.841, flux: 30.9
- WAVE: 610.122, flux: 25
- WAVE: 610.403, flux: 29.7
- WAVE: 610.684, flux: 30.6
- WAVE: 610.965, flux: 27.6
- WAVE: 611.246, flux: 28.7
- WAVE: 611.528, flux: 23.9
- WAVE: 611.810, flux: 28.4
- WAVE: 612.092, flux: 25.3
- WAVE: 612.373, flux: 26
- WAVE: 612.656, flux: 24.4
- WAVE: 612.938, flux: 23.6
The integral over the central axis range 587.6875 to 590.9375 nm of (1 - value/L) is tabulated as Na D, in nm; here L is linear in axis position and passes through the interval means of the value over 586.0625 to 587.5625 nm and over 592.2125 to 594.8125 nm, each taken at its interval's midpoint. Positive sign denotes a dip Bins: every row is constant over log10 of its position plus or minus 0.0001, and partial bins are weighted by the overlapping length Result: 0.48 nm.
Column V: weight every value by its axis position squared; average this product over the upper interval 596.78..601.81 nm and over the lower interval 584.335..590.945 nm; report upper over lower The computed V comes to 1.12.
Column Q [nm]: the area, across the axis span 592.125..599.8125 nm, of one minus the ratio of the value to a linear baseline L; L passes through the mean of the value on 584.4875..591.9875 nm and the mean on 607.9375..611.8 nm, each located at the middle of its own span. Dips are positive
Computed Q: -0.29 nm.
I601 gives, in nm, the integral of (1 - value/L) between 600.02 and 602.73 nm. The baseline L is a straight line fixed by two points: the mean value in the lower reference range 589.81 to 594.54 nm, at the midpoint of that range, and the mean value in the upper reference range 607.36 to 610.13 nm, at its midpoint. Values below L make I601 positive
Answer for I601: 0.09 nm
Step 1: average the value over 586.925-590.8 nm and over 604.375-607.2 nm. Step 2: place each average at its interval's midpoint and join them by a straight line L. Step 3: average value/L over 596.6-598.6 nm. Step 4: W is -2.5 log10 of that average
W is -0.08 mag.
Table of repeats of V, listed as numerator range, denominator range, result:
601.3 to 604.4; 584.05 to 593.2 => 1.12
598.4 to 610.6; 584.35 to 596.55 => 1.12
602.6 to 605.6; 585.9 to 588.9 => 1.15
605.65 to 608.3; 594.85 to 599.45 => 1.04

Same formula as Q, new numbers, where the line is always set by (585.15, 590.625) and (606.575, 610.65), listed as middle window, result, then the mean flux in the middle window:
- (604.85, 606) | -0.06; 28.9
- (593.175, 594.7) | -0.14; 27.6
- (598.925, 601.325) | -0.04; 26.8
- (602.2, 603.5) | -0.09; 28.9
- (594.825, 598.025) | -0.08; 26.3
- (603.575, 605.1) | 0.07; 25.9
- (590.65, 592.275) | -0.07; 25.7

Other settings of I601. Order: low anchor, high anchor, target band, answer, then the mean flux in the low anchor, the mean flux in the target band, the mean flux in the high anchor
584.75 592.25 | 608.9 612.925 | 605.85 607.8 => 0.03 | 24.6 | 26.6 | 27.5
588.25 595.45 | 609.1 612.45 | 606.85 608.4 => 0.00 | 24.9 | 27.3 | 27.7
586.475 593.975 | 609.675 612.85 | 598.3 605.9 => -0.25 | 24.8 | 27.1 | 27.3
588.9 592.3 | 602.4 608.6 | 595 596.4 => -0.05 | 23.5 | 25.7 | 27.3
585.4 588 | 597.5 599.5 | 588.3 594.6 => 0.46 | 26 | 24.7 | 27.6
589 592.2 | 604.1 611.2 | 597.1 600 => -0.23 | 23.5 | 27.4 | 27.6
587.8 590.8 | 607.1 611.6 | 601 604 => -0.09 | 22.3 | 26.9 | 28.1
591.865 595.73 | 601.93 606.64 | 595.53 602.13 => 0.13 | 26.7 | 26.4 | 27.3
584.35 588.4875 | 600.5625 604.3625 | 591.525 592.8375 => 0.04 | 26.1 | 25.5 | 26.9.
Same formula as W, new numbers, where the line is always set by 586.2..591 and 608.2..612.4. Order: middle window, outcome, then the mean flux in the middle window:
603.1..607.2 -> 0.01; 26.8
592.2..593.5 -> -0.10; 26.9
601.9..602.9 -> -0.09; 28.7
